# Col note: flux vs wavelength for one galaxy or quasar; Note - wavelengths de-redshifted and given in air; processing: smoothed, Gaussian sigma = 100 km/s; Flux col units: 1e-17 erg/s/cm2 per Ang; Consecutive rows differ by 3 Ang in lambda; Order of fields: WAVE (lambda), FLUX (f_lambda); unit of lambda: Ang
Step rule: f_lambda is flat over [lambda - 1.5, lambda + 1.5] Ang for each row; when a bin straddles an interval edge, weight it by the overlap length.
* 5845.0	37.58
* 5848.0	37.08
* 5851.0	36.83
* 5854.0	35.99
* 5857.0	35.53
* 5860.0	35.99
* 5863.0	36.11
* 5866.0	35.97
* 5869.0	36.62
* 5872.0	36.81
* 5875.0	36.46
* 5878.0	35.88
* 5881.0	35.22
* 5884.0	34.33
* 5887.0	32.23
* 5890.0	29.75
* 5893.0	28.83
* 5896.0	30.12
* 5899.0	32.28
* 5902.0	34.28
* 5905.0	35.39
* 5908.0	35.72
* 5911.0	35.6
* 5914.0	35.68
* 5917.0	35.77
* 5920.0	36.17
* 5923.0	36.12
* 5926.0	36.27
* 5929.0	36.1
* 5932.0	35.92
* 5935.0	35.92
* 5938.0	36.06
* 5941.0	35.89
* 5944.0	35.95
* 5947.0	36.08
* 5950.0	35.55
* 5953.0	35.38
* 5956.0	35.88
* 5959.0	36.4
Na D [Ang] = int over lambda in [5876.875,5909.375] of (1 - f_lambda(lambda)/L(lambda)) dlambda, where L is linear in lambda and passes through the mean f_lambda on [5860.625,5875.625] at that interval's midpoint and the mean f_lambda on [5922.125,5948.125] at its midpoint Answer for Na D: 2.86 Ang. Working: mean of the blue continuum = 36.4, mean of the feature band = 33.1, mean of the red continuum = 36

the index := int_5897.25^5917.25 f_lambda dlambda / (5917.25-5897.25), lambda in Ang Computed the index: 34.8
